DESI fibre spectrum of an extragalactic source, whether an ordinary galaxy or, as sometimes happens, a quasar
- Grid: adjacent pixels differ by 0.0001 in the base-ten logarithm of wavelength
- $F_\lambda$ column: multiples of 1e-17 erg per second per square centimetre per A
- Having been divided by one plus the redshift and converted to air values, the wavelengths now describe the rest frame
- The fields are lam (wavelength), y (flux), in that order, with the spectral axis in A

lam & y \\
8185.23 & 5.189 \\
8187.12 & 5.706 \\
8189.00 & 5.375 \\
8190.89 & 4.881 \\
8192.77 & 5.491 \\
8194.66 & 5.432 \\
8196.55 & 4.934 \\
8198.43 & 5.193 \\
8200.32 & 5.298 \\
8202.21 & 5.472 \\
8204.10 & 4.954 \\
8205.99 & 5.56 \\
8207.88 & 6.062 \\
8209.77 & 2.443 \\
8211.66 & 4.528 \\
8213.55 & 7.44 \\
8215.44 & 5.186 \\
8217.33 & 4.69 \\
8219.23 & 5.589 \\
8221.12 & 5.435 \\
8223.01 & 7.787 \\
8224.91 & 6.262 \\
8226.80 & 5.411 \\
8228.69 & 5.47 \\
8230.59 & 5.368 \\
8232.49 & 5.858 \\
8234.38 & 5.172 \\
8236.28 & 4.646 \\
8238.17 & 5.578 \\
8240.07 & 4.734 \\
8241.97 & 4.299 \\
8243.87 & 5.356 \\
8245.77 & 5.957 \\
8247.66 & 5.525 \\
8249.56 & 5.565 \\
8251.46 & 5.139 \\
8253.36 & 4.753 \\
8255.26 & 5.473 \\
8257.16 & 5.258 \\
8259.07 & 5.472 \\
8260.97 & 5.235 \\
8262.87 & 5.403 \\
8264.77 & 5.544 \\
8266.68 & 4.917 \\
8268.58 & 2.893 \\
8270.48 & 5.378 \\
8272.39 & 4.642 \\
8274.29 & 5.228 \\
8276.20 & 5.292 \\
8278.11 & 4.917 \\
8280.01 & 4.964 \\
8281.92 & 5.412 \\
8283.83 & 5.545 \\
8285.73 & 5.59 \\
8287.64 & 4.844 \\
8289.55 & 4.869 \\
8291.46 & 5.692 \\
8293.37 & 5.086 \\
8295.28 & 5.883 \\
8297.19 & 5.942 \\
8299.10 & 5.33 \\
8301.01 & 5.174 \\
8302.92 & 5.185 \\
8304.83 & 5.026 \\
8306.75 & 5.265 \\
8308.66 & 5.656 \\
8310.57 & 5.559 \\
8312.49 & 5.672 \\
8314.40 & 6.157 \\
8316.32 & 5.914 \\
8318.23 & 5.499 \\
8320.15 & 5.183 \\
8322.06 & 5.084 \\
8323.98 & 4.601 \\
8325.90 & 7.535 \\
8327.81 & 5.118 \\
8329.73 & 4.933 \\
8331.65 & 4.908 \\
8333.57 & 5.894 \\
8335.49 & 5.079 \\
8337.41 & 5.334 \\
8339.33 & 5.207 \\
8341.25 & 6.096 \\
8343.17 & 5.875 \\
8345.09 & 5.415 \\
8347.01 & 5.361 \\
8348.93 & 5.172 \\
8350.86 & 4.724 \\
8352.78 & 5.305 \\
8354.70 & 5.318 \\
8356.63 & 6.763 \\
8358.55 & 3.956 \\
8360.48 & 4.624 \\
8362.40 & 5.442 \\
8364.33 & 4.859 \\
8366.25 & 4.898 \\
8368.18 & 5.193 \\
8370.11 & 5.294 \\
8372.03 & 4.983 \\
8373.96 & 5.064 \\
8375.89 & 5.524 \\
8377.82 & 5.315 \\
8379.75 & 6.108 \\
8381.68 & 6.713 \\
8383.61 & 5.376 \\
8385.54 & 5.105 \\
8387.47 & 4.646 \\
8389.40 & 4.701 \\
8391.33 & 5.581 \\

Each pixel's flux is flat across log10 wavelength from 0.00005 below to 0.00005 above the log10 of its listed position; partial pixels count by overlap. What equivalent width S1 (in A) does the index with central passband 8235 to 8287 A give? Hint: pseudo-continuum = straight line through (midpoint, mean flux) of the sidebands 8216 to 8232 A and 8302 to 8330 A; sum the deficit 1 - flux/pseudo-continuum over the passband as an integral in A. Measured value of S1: 4.7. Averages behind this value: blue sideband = 5.74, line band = 5.14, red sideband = 5.51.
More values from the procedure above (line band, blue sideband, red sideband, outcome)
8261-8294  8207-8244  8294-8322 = 2.31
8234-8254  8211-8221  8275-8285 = 0.84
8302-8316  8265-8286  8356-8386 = -1.17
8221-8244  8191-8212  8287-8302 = -1.56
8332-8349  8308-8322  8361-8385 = 0.09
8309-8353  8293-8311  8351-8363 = -1.37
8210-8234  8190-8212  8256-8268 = -2.52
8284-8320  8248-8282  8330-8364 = -1.92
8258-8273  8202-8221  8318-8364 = 0.88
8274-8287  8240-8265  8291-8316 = 0.33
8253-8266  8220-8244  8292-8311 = 0.33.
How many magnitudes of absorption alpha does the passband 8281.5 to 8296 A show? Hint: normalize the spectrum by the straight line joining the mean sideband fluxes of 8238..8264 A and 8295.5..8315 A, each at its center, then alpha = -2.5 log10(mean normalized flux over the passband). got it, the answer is 0.01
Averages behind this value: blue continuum 5.26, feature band 5.35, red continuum 5.5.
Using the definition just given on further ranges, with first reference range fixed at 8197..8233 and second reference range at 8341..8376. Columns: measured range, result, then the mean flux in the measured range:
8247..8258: 0.02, 5.28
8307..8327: -0.07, 5.67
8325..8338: -0.05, 5.54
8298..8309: 0.01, 5.26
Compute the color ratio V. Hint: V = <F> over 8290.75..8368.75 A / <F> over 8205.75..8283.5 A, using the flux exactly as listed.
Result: 1.02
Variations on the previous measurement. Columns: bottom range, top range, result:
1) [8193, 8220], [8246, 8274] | 0.98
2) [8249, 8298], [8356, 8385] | 1.03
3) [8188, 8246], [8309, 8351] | 1.03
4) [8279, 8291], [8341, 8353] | 1.03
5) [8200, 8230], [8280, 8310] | 0.98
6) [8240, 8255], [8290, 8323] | 1.05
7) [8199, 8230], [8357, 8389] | 0.95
